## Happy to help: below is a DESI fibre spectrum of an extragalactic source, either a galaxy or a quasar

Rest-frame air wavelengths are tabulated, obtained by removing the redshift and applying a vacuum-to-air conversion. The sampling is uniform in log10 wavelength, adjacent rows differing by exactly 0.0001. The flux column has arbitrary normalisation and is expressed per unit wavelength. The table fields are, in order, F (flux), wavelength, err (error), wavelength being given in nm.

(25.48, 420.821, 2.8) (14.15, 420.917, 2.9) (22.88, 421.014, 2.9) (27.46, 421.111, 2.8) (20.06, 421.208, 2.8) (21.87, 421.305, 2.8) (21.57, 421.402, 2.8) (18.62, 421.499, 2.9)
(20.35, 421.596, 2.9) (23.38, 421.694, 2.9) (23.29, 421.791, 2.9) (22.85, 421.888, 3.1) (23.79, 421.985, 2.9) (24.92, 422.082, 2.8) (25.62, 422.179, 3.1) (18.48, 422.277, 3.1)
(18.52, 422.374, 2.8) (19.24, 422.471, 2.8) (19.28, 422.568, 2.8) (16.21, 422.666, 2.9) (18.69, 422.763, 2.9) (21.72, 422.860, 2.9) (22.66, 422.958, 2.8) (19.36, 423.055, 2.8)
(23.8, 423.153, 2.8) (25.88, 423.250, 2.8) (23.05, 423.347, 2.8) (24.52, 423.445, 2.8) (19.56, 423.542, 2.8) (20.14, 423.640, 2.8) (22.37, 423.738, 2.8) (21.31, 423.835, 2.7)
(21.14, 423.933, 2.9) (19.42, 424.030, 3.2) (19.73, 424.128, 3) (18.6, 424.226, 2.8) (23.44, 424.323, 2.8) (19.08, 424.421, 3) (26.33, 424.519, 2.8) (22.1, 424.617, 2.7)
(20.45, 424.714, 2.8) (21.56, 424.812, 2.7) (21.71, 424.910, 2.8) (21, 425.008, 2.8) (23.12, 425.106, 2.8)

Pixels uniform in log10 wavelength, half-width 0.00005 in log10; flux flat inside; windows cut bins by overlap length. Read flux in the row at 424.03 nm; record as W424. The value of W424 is 19.42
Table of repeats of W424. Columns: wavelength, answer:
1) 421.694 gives 23.38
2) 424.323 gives 23.44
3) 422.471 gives 19.24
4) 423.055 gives 19.36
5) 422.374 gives 18.52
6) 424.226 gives 18.6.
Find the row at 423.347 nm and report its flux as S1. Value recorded 23.05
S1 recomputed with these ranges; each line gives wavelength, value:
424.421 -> 19.08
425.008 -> 21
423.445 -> 24.52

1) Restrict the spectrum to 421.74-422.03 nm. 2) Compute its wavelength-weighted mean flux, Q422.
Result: 23.3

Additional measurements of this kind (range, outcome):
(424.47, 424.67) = 24.2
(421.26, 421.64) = 20.6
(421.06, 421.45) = 22.7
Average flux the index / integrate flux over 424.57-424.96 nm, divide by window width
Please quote 21.5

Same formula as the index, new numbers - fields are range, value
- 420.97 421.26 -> 23.5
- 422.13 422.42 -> 20.9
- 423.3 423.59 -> 22.4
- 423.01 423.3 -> 23.1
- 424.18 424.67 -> 21.9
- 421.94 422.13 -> 24.4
